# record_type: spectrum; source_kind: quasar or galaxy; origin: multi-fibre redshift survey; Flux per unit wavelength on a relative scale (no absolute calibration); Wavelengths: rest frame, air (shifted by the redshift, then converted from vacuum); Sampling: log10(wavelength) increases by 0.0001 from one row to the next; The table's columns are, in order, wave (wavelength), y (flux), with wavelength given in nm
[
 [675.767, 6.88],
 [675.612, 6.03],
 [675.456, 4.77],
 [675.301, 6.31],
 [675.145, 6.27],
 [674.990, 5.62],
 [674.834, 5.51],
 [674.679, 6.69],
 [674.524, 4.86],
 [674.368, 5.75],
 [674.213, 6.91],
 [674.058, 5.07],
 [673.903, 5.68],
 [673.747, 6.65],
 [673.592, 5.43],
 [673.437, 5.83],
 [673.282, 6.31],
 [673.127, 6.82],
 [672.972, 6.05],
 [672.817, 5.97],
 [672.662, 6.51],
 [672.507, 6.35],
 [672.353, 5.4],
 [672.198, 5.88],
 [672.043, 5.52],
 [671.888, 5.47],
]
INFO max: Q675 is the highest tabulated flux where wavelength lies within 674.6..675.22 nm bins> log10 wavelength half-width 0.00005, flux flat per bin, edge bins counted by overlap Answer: 6.69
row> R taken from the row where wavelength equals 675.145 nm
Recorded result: 6.27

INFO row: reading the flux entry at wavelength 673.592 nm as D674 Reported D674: 5.43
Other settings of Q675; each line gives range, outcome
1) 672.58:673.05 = 6.51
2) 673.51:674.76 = 6.91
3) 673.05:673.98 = 6.82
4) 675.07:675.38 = 6.31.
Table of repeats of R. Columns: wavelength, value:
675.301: 6.31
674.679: 6.69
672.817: 5.97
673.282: 6.31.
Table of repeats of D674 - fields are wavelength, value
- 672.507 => 6.35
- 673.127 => 6.82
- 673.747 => 6.65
